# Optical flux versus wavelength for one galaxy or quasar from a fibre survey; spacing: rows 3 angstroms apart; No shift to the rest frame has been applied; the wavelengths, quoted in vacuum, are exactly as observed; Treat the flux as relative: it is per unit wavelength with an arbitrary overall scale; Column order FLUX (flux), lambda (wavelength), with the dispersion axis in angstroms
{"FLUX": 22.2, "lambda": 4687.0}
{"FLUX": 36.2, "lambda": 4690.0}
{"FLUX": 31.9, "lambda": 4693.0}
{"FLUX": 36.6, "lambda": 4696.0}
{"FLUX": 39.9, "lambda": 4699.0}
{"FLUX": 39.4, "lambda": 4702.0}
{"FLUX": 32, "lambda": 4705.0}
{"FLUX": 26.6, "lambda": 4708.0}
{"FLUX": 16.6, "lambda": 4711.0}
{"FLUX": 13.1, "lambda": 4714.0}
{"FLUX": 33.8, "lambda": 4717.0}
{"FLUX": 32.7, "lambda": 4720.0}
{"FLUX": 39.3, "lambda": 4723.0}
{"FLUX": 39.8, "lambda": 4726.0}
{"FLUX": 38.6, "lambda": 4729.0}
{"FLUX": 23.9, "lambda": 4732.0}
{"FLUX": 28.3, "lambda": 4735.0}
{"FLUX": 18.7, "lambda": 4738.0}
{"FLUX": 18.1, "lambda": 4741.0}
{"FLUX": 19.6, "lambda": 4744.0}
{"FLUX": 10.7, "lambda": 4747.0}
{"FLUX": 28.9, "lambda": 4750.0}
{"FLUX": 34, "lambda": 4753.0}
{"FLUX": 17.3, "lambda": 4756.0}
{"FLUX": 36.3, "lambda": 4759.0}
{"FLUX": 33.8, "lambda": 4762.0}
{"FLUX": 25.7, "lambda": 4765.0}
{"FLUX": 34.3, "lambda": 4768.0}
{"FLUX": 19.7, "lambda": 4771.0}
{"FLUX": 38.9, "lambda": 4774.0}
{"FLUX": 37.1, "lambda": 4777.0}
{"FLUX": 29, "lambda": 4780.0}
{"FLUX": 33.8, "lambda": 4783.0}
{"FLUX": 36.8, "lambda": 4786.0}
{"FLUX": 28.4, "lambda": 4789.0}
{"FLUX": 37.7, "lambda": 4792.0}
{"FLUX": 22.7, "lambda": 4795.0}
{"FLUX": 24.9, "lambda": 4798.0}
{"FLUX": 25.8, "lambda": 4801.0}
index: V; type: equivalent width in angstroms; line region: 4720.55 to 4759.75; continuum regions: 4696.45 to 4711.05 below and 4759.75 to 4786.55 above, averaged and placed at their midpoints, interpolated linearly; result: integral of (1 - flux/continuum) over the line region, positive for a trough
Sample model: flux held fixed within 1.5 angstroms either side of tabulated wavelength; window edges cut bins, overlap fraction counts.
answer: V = 6.35 angstroms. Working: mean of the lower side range 32.7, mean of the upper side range 32.1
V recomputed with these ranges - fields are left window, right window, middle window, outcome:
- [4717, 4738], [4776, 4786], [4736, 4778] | 8.47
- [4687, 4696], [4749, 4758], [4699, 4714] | 1.49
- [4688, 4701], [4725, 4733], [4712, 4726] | 1.77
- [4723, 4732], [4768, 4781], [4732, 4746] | 5.68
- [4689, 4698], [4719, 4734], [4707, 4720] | 4.22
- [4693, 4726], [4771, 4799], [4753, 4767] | 1.09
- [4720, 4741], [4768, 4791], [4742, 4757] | 4.37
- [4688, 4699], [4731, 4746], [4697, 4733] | -4.41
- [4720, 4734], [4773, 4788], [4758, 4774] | 1.93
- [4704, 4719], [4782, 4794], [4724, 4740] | -1.80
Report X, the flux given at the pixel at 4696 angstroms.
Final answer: 36.6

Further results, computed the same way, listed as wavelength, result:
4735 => 28.3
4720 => 32.7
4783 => 33.8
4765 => 25.7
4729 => 38.6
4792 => 37.7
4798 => 24.9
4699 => 39.9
